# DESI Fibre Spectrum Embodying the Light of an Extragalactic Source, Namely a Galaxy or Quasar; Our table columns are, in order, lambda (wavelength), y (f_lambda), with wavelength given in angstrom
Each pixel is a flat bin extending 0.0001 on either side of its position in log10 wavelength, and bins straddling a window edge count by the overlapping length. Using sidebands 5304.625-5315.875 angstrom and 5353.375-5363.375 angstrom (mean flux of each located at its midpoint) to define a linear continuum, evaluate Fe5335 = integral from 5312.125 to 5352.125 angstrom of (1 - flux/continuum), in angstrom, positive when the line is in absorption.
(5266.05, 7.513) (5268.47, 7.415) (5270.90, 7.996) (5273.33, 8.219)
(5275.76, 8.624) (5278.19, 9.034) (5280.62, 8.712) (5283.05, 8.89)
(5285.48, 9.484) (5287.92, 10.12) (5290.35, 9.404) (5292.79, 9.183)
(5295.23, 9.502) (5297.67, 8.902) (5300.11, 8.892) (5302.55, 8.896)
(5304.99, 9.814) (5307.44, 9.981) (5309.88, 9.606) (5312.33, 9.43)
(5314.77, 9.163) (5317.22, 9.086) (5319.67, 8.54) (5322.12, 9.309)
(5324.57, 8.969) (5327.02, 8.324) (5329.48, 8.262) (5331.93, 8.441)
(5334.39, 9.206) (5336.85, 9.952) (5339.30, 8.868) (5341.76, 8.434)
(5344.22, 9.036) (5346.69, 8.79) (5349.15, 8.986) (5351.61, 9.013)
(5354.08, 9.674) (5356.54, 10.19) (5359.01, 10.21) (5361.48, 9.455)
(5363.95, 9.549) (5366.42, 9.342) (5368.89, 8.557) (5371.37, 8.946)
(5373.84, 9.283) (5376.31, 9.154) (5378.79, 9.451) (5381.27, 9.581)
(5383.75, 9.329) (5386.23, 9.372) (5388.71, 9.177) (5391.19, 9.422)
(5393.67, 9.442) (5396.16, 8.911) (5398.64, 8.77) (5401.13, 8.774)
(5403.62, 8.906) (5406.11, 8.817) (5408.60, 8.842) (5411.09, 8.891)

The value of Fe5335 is 3.3 angstrom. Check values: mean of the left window 9.59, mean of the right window 9.87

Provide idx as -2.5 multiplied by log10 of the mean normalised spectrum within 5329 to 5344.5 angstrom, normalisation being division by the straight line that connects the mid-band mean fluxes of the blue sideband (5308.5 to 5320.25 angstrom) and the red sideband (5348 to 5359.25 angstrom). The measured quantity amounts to 0.06 mag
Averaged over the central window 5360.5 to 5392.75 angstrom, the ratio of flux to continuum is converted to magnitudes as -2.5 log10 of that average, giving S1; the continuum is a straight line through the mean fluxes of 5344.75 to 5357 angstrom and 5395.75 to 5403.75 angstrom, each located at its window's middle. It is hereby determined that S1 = -0.03 mag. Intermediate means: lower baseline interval 9.26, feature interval 9.28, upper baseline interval 8.82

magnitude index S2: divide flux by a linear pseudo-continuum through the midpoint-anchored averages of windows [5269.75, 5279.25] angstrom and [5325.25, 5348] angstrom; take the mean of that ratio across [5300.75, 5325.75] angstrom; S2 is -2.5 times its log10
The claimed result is -0.07 mag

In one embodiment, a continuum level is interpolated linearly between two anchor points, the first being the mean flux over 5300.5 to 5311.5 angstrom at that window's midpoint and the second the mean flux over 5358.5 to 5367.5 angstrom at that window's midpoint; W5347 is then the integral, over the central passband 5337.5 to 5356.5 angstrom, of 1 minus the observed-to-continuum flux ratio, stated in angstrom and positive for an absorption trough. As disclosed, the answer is 1.0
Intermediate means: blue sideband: 9.52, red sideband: 9.6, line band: 9.08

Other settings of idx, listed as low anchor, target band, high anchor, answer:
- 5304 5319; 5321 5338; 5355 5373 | 0.07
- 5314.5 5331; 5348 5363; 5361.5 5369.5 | -0.05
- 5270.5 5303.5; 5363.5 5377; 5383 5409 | -0.01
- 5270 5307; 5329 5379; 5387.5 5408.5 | -0.02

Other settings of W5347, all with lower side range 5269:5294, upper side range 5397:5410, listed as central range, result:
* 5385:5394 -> -0.5 angstrom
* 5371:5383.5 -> -0.7 angstrom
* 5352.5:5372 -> -1.4 angstrom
